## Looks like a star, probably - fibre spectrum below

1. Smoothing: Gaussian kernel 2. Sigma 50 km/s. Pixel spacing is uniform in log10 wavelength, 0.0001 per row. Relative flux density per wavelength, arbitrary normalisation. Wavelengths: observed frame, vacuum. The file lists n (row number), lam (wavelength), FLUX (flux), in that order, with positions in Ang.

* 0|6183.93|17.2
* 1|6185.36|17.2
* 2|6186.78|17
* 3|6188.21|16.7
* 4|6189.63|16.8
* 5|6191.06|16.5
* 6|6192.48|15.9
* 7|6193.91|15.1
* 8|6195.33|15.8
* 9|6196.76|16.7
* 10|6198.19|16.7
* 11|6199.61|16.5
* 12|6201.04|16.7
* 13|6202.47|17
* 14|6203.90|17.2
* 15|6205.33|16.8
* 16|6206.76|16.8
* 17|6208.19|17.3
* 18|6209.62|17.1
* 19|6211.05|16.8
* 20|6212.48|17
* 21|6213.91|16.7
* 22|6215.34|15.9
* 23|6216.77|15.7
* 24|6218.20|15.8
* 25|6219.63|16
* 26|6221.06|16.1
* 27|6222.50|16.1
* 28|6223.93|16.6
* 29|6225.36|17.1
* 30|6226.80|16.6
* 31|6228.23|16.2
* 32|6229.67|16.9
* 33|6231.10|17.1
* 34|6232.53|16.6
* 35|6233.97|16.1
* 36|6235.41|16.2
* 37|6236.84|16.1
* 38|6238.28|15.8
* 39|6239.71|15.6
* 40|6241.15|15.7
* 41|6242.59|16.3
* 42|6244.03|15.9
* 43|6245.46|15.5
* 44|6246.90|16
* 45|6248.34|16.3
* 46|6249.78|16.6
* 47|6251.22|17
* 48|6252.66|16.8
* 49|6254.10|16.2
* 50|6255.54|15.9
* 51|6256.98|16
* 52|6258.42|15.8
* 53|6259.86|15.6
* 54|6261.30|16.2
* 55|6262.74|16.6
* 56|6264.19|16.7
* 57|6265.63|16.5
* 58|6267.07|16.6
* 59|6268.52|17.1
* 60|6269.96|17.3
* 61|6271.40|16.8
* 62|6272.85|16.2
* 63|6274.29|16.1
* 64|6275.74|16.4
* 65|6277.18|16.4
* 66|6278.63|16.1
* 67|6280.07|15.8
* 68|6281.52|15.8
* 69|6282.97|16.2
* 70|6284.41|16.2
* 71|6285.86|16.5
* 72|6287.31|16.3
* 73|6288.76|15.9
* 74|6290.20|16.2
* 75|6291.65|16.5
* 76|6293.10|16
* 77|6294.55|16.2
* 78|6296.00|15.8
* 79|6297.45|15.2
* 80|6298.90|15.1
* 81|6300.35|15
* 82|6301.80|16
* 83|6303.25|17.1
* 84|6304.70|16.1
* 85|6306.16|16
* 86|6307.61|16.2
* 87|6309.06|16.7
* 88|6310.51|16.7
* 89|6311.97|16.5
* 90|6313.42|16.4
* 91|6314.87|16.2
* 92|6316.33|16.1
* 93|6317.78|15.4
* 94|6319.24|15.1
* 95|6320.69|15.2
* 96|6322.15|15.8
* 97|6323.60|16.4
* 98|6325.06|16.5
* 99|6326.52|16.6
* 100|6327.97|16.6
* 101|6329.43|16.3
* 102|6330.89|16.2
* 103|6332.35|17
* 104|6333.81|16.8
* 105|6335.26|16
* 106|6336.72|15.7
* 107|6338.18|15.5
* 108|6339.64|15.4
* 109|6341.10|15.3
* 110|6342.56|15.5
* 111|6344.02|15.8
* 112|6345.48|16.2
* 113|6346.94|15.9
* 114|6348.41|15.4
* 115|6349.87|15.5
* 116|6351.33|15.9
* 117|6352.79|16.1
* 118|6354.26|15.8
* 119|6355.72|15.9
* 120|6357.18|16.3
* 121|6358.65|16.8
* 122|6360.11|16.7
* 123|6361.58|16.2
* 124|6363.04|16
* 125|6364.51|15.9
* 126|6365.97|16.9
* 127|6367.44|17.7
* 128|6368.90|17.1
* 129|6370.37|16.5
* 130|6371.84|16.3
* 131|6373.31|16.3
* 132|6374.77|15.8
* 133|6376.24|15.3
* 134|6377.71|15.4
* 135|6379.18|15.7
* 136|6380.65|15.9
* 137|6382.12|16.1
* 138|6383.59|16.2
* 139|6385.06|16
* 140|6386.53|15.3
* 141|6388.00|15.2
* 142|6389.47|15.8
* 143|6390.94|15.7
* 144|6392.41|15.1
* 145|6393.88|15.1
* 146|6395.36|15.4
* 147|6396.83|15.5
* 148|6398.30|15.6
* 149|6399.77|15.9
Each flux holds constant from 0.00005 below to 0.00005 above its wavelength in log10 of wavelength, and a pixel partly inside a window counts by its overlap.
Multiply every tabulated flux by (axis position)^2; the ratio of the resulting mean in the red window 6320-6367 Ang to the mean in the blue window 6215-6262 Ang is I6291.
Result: 1.03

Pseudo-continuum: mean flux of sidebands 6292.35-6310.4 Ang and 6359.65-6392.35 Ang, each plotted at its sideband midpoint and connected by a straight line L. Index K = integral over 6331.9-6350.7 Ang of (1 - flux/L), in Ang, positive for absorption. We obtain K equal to 0.2 Ang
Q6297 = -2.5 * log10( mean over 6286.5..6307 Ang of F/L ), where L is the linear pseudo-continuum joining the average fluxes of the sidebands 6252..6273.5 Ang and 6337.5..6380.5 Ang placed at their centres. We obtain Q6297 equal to 0.02 mag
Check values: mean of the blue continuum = 16.4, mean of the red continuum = 16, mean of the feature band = 16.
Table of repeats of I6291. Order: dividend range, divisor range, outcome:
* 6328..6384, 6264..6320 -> 1.01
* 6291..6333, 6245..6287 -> 1.00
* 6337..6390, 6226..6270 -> 1.02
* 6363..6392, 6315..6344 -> 1.02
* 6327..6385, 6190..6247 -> 1.03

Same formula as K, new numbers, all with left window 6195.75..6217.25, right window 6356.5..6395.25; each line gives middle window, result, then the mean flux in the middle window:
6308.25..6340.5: 0.2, 16.1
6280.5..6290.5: 0.2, 16.1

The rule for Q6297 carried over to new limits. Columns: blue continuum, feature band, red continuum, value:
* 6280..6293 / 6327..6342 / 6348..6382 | 0.00 mag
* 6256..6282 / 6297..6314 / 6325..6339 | 0.01 mag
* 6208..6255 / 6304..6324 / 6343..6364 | 0.01 mag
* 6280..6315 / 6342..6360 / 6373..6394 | -0.01 mag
